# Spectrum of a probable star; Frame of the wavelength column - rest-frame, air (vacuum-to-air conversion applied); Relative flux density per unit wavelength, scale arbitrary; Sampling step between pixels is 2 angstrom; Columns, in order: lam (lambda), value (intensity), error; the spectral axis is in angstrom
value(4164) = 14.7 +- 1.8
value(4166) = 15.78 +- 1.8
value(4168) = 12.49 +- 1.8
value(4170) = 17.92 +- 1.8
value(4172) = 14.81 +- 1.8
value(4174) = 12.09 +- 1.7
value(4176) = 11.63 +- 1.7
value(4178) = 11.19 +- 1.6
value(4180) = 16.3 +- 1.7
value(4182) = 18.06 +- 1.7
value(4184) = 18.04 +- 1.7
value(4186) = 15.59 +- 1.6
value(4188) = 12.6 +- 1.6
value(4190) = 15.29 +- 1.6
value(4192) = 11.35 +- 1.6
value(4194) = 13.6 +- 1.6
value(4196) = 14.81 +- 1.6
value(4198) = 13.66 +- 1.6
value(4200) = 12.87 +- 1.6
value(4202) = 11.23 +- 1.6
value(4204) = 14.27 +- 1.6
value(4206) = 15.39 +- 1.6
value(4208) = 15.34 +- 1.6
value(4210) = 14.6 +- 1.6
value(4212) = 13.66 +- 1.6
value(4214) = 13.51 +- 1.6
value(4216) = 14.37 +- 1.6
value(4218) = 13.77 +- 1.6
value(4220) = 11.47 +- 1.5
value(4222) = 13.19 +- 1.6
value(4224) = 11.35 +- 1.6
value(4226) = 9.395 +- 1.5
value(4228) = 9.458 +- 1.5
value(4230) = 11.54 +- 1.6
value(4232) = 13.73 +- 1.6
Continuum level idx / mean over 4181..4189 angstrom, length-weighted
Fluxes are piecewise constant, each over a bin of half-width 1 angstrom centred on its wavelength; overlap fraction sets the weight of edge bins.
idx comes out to 16.1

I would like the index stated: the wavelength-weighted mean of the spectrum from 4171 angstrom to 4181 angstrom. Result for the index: 13.2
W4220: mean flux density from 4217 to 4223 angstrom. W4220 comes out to 12.8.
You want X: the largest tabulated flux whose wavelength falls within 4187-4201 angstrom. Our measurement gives 15.29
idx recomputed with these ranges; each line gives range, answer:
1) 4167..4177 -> 13.8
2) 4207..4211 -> 15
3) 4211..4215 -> 13.6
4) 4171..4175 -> 13.4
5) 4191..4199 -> 13.4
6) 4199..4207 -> 13.4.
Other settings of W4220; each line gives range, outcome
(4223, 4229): 10.1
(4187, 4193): 13.1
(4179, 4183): 17.2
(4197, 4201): 13.3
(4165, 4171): 15.4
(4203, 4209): 15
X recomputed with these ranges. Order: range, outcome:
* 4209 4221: 14.6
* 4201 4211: 15.39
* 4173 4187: 18.06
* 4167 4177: 17.92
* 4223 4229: 11.35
